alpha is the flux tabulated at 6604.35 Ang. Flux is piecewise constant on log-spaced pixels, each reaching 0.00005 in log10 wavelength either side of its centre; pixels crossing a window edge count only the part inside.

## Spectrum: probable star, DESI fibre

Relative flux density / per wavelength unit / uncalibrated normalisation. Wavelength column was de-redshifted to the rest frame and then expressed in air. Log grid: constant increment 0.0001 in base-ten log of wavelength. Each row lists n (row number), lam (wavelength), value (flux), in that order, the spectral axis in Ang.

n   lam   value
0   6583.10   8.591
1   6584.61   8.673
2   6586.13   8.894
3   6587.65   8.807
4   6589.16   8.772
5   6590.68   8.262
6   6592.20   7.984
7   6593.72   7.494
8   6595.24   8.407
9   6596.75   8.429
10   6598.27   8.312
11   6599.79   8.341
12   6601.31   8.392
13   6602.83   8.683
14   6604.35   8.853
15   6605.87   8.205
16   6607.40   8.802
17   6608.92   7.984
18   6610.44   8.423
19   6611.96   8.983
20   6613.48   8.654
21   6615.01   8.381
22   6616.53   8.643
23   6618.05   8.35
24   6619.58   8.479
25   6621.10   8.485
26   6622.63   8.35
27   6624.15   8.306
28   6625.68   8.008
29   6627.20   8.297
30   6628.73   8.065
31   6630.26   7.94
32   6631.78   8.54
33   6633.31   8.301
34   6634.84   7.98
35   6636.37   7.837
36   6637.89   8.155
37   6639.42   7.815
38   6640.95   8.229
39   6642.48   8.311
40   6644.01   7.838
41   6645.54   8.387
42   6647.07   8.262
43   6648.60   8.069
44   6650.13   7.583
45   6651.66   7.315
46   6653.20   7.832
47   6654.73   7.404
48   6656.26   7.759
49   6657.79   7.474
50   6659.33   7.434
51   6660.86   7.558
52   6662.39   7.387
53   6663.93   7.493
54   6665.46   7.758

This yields 8.853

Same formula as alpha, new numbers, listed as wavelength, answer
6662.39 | 7.387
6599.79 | 8.341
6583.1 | 8.591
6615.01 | 8.381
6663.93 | 7.493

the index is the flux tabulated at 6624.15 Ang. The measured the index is 8.306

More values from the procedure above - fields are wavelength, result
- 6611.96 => 8.983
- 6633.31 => 8.301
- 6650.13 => 7.583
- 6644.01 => 7.838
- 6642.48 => 8.311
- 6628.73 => 8.065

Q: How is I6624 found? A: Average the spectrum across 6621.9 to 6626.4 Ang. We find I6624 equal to 8.22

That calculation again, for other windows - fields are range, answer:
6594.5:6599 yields 8.4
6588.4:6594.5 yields 8.13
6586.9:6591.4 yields 8.62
